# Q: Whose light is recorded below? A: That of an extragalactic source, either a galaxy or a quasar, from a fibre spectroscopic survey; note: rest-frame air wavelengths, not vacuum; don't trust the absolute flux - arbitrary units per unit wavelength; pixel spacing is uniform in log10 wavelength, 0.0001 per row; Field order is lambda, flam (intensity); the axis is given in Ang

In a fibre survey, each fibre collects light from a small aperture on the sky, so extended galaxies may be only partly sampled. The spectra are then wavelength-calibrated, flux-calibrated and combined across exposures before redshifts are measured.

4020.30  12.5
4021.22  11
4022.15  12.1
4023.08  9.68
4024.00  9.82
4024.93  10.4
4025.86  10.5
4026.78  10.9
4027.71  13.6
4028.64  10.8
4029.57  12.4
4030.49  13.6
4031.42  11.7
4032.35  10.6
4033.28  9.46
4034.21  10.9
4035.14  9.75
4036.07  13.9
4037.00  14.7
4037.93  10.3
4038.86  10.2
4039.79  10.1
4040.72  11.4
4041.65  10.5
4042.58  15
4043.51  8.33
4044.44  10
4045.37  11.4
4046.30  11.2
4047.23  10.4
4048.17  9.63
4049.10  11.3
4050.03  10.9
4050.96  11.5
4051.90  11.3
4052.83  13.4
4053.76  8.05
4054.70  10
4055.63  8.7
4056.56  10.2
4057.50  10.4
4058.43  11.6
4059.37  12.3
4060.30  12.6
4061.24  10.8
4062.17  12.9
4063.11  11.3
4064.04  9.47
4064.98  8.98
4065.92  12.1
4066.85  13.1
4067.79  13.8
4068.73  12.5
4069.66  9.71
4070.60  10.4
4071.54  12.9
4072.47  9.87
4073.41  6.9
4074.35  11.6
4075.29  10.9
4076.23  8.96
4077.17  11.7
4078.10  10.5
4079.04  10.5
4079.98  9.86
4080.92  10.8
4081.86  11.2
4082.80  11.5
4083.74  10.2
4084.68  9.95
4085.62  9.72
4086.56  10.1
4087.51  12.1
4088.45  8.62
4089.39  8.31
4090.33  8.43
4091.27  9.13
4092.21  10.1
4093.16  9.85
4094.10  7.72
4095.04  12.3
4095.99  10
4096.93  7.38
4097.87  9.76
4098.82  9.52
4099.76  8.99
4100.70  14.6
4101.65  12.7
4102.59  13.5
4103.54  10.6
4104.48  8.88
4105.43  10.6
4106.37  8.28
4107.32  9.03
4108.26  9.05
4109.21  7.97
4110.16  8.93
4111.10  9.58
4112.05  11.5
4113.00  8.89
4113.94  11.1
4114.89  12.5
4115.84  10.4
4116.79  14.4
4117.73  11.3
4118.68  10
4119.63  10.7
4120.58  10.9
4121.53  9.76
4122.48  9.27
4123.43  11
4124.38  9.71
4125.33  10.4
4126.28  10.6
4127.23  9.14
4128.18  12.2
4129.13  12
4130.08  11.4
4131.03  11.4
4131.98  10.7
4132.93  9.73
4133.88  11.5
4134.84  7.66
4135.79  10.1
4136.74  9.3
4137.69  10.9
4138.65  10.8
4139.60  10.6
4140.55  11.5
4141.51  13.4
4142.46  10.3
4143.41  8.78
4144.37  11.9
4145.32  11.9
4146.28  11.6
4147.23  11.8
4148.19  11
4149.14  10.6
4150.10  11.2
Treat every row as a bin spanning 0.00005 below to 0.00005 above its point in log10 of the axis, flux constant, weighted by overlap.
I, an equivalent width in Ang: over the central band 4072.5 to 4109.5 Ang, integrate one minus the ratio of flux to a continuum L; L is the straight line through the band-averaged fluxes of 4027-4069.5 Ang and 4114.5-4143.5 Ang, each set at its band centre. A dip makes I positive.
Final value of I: 3.1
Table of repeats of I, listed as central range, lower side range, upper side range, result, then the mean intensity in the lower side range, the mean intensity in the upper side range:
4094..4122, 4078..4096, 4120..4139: -0.47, 10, 10.4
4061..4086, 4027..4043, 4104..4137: 0.52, 11.7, 10.3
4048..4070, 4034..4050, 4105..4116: -0.71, 11.1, 9.8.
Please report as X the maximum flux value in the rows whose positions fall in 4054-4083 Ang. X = 13.8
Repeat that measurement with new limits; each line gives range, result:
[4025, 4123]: 15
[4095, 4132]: 14.6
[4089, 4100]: 12.3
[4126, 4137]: 12.2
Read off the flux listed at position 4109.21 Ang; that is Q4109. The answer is 7.97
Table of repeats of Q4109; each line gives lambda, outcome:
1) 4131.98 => 10.7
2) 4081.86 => 11.2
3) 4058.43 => 11.6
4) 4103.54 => 10.6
